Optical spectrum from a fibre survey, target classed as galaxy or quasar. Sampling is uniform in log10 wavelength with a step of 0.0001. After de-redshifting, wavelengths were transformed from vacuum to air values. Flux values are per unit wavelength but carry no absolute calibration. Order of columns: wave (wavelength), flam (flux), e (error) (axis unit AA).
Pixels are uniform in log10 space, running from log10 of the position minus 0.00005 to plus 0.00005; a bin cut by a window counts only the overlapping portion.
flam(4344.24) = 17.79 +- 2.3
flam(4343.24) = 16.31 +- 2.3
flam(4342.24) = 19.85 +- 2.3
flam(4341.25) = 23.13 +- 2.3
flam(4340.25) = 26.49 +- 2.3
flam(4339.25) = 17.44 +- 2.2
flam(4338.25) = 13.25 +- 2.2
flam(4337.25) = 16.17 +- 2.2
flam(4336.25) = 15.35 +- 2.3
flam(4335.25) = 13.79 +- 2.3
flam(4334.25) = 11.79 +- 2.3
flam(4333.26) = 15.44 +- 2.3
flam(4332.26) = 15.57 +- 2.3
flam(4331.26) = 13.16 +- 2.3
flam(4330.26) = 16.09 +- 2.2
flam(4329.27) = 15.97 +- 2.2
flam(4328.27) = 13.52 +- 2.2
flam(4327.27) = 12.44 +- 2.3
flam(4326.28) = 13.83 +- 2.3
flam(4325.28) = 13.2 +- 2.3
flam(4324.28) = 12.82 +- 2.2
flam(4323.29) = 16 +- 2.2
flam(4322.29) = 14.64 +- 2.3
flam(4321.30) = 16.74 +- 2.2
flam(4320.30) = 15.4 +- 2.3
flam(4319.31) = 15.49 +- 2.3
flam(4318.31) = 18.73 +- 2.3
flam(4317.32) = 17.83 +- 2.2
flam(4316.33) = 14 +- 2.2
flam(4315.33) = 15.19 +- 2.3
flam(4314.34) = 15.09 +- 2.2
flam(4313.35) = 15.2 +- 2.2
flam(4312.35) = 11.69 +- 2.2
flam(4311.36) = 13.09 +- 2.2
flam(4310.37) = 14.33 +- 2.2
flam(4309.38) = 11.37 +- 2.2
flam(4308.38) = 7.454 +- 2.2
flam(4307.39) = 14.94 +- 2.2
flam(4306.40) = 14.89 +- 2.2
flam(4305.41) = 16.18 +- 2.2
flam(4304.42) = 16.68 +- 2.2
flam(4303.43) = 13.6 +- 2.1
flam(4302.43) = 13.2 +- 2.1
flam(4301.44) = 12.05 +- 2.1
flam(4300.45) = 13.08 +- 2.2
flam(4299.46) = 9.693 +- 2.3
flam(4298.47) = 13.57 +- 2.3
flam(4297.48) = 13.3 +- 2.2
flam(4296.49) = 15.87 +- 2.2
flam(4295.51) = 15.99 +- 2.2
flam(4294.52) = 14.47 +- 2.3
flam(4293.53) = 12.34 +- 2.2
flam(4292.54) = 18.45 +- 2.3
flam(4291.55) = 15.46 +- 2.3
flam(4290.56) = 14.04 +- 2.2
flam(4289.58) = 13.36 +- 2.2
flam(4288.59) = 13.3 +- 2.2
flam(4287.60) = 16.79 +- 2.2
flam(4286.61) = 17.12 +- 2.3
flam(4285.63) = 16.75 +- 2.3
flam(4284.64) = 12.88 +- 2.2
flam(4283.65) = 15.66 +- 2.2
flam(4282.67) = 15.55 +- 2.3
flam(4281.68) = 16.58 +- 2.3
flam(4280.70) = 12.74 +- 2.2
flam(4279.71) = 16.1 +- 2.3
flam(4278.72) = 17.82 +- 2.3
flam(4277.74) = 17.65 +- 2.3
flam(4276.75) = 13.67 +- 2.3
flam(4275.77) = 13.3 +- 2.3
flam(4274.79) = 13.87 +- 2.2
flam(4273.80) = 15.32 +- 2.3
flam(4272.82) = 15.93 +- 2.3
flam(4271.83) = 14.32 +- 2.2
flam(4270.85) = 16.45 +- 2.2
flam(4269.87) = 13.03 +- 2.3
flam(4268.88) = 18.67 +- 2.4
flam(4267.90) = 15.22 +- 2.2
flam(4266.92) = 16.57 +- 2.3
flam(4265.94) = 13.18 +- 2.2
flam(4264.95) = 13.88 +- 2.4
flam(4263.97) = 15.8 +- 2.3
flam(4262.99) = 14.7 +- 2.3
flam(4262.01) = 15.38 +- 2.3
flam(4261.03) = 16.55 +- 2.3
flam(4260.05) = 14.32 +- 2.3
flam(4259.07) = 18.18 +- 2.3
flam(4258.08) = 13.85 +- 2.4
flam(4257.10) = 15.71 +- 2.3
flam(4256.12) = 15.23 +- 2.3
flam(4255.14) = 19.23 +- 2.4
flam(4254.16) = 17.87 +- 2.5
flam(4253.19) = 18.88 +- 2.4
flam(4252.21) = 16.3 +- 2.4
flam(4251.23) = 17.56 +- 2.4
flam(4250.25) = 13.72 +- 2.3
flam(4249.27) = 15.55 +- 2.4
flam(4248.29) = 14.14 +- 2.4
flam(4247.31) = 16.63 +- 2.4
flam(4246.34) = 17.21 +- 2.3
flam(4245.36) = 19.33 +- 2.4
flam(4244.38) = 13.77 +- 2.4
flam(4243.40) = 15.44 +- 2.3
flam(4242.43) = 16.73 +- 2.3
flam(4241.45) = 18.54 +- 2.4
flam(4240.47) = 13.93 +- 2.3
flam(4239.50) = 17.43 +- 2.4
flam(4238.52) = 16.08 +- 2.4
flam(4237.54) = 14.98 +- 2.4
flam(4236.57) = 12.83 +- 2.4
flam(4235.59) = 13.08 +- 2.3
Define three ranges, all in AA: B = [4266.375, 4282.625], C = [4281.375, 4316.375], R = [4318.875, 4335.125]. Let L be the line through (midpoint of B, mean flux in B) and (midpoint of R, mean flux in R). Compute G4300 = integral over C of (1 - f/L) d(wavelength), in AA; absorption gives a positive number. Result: 1.78 AA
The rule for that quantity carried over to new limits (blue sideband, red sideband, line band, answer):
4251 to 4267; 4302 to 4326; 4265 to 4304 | 1.4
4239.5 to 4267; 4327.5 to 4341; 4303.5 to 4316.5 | 1.6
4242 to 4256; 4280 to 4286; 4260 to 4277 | 0.7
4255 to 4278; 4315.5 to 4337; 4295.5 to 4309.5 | 1.5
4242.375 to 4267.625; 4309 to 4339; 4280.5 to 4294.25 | 0.2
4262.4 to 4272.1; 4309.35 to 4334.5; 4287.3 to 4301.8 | 0.8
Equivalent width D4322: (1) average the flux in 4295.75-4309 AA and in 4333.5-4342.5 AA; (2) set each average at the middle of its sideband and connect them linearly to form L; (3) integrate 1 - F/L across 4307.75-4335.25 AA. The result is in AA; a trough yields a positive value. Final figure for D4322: 2.2 AA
